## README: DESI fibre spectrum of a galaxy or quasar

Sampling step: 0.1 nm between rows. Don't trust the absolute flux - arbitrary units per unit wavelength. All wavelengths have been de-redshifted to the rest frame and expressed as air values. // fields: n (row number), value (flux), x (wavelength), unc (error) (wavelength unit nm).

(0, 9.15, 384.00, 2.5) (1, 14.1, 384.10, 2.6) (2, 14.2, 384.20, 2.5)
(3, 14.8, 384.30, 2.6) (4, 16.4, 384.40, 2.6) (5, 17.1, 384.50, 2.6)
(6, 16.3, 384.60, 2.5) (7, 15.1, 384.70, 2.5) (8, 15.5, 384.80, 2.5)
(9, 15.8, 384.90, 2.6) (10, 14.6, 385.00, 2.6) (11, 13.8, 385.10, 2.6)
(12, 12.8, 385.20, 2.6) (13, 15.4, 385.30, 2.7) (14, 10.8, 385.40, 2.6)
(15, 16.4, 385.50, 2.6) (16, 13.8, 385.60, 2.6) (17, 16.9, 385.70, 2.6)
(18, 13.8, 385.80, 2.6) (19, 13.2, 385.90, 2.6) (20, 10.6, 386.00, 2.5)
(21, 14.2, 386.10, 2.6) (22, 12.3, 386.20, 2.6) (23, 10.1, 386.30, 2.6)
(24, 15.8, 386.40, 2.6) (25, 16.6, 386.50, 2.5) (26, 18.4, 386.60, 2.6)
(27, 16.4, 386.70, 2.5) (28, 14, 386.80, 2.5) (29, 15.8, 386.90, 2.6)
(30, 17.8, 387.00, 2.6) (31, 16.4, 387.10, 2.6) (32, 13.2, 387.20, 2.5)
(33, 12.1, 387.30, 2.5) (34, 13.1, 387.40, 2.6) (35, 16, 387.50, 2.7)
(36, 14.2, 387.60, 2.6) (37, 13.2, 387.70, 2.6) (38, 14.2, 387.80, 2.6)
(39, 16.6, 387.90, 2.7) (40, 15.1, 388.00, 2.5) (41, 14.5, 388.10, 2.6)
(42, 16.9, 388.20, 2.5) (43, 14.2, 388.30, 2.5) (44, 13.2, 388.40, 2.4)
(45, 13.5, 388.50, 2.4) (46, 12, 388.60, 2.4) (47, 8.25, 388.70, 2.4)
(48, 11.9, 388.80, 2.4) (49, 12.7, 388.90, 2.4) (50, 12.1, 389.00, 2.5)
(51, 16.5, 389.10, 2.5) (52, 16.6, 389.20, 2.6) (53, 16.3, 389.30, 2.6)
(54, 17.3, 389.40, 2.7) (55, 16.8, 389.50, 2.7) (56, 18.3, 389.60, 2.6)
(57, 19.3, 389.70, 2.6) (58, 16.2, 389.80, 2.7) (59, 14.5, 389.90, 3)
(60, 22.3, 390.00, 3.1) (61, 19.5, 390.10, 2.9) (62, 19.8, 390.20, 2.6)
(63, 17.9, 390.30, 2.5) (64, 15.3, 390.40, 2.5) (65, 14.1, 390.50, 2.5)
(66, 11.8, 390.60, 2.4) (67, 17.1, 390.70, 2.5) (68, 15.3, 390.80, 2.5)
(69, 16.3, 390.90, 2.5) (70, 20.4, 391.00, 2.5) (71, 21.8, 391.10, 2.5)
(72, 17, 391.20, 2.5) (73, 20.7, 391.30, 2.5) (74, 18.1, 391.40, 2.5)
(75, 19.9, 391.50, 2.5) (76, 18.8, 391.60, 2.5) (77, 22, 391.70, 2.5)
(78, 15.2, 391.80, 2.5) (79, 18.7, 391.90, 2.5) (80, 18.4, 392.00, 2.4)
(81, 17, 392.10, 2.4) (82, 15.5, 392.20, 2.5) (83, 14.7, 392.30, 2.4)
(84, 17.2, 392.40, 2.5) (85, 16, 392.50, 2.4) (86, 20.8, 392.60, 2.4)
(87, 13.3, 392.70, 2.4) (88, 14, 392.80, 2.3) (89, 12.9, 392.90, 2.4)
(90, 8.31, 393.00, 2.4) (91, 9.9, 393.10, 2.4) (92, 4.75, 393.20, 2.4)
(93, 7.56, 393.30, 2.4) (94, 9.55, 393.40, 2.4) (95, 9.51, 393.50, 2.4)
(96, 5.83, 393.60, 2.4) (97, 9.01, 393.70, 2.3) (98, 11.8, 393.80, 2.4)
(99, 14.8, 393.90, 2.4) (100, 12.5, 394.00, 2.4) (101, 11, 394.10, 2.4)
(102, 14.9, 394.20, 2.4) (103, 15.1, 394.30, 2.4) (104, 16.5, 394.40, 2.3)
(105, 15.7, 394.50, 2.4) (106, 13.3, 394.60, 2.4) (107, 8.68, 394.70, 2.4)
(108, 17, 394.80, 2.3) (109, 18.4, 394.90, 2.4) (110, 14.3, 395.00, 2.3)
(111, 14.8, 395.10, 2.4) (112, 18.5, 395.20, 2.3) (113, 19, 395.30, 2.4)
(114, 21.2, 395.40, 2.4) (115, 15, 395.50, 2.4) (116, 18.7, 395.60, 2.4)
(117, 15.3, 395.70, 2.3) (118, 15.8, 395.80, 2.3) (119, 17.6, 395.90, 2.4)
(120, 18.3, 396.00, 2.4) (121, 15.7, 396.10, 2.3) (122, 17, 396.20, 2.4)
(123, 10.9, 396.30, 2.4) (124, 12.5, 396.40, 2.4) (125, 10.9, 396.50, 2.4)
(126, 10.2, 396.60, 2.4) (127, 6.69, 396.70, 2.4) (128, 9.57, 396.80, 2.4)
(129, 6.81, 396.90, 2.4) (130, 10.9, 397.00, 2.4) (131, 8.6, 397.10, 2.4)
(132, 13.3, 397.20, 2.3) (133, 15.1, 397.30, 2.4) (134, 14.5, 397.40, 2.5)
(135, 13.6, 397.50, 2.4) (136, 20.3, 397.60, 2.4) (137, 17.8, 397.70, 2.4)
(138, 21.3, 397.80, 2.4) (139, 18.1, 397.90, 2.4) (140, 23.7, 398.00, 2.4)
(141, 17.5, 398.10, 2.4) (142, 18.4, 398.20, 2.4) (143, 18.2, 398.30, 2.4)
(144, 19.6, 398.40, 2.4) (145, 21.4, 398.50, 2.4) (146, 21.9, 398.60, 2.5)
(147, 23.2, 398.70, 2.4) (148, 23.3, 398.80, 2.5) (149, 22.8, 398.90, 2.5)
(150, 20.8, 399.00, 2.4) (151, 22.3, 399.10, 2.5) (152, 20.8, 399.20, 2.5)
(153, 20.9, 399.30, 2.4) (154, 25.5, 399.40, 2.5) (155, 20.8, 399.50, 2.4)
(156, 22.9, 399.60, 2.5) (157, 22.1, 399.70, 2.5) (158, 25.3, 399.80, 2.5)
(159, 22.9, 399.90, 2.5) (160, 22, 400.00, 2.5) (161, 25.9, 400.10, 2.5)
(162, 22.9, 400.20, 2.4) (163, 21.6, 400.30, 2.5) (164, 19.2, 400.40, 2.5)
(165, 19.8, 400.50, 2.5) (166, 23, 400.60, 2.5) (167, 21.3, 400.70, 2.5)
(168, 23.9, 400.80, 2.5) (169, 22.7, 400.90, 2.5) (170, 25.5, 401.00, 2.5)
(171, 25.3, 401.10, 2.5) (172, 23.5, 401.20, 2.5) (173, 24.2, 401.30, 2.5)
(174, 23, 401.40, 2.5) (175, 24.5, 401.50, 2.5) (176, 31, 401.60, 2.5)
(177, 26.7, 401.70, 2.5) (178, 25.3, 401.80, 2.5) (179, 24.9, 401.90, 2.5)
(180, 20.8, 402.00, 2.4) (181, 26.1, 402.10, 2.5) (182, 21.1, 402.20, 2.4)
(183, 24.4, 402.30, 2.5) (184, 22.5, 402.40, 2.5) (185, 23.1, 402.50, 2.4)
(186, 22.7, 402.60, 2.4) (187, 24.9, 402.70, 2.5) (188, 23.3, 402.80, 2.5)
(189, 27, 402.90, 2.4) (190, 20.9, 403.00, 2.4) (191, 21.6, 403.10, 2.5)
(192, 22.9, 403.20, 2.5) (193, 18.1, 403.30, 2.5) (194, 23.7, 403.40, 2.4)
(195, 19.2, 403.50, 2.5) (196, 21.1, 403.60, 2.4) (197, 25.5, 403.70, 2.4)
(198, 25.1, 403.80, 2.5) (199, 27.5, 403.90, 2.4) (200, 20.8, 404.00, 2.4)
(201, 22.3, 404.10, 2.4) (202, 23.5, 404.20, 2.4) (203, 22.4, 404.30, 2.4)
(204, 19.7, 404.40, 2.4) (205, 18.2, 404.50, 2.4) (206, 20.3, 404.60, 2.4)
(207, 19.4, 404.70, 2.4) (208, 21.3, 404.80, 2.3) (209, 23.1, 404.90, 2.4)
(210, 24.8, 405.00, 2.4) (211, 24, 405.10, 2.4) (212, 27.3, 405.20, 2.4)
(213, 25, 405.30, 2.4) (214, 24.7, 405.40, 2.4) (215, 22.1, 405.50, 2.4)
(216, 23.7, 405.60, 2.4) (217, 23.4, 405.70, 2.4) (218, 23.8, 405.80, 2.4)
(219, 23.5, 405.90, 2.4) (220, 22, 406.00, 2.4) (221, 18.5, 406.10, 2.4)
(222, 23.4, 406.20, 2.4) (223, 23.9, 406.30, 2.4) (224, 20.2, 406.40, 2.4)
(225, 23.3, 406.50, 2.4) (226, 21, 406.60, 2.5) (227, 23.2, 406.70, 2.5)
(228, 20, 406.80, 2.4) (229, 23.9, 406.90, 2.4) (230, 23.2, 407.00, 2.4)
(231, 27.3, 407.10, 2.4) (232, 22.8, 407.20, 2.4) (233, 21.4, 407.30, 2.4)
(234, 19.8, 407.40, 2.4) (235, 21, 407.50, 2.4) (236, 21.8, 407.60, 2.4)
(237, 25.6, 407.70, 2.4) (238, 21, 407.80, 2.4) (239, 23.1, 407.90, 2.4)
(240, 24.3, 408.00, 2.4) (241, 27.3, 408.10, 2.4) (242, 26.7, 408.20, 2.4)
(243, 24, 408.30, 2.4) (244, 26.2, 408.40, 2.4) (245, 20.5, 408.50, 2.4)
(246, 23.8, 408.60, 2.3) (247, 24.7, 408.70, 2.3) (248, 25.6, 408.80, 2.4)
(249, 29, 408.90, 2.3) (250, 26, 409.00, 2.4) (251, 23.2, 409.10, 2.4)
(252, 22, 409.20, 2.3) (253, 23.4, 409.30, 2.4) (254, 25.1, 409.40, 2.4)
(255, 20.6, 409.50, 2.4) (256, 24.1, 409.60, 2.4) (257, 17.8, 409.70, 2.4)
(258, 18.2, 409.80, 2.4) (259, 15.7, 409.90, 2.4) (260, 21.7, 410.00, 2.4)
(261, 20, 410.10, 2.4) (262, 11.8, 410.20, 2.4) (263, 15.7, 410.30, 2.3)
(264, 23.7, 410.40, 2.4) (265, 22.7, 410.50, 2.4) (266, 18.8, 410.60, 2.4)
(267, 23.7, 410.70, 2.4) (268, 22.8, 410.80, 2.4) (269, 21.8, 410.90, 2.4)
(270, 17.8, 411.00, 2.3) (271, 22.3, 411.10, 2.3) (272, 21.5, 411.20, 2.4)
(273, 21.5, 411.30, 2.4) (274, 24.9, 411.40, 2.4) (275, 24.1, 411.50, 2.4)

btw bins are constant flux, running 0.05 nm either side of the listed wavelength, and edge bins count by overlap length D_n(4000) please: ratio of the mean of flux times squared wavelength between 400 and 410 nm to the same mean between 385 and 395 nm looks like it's 1.68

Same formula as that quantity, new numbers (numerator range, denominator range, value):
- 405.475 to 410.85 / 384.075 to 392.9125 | 1.58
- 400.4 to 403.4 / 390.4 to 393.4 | 1.58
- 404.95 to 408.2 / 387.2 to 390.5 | 1.66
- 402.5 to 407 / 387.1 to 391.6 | 1.54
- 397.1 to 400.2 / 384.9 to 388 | 1.50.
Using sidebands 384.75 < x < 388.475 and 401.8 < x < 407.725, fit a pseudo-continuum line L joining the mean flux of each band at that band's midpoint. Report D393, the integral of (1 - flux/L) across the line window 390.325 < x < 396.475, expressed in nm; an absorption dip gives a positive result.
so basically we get 0.86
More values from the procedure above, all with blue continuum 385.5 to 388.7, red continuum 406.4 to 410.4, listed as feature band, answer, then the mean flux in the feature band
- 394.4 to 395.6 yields 0.09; 16.1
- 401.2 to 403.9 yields -0.46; 23.7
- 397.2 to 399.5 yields -0.15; 19.9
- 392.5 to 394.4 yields 0.58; 11.7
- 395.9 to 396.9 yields 0.31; 12.4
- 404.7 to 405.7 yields -0.12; 23.7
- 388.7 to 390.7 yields -0.09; 16.1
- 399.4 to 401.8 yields -0.50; 23.6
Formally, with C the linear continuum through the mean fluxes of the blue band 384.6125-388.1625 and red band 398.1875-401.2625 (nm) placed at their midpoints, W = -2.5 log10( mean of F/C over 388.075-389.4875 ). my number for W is 0.14 mag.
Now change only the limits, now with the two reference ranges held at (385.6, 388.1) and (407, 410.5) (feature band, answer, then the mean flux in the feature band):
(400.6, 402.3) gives -0.220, 24.3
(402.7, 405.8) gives -0.095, 22.8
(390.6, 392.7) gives -0.094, 17.8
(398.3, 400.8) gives -0.156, 22.1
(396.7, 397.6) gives 0.481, 11.8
